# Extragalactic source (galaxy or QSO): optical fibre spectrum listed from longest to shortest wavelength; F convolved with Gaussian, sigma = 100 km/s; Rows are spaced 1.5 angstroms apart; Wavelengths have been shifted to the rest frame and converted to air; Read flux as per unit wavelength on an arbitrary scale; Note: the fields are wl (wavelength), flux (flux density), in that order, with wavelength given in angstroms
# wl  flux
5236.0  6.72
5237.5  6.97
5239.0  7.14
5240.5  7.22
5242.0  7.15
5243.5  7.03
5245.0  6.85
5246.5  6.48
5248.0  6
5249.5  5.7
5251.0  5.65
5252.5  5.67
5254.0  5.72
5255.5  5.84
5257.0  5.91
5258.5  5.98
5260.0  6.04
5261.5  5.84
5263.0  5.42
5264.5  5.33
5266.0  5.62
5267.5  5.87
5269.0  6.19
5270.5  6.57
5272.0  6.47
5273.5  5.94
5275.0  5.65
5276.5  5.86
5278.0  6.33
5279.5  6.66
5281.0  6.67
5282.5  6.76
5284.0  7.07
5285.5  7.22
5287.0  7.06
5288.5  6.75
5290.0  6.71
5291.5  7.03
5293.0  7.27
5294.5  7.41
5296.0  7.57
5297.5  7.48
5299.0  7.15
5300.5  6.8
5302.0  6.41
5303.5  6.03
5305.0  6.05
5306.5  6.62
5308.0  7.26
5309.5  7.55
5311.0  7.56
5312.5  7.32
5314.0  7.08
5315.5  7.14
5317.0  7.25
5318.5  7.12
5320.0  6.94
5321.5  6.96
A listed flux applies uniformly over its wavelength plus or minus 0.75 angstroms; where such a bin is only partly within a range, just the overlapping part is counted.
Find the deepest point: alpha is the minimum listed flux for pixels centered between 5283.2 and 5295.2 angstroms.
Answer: 6.71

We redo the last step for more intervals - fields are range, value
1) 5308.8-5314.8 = 7.08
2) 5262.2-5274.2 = 5.33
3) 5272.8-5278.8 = 5.65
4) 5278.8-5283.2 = 6.66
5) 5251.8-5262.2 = 5.67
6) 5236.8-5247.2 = 6.48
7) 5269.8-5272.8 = 6.47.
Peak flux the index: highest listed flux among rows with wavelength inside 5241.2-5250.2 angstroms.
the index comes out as 7.15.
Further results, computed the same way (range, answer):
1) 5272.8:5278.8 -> 6.33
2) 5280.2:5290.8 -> 7.22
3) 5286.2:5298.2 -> 7.57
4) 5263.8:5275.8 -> 6.57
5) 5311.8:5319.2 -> 7.32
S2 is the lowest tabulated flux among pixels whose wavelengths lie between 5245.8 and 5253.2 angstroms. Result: 5.65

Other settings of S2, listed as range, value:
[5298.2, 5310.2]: 6.03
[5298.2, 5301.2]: 6.8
